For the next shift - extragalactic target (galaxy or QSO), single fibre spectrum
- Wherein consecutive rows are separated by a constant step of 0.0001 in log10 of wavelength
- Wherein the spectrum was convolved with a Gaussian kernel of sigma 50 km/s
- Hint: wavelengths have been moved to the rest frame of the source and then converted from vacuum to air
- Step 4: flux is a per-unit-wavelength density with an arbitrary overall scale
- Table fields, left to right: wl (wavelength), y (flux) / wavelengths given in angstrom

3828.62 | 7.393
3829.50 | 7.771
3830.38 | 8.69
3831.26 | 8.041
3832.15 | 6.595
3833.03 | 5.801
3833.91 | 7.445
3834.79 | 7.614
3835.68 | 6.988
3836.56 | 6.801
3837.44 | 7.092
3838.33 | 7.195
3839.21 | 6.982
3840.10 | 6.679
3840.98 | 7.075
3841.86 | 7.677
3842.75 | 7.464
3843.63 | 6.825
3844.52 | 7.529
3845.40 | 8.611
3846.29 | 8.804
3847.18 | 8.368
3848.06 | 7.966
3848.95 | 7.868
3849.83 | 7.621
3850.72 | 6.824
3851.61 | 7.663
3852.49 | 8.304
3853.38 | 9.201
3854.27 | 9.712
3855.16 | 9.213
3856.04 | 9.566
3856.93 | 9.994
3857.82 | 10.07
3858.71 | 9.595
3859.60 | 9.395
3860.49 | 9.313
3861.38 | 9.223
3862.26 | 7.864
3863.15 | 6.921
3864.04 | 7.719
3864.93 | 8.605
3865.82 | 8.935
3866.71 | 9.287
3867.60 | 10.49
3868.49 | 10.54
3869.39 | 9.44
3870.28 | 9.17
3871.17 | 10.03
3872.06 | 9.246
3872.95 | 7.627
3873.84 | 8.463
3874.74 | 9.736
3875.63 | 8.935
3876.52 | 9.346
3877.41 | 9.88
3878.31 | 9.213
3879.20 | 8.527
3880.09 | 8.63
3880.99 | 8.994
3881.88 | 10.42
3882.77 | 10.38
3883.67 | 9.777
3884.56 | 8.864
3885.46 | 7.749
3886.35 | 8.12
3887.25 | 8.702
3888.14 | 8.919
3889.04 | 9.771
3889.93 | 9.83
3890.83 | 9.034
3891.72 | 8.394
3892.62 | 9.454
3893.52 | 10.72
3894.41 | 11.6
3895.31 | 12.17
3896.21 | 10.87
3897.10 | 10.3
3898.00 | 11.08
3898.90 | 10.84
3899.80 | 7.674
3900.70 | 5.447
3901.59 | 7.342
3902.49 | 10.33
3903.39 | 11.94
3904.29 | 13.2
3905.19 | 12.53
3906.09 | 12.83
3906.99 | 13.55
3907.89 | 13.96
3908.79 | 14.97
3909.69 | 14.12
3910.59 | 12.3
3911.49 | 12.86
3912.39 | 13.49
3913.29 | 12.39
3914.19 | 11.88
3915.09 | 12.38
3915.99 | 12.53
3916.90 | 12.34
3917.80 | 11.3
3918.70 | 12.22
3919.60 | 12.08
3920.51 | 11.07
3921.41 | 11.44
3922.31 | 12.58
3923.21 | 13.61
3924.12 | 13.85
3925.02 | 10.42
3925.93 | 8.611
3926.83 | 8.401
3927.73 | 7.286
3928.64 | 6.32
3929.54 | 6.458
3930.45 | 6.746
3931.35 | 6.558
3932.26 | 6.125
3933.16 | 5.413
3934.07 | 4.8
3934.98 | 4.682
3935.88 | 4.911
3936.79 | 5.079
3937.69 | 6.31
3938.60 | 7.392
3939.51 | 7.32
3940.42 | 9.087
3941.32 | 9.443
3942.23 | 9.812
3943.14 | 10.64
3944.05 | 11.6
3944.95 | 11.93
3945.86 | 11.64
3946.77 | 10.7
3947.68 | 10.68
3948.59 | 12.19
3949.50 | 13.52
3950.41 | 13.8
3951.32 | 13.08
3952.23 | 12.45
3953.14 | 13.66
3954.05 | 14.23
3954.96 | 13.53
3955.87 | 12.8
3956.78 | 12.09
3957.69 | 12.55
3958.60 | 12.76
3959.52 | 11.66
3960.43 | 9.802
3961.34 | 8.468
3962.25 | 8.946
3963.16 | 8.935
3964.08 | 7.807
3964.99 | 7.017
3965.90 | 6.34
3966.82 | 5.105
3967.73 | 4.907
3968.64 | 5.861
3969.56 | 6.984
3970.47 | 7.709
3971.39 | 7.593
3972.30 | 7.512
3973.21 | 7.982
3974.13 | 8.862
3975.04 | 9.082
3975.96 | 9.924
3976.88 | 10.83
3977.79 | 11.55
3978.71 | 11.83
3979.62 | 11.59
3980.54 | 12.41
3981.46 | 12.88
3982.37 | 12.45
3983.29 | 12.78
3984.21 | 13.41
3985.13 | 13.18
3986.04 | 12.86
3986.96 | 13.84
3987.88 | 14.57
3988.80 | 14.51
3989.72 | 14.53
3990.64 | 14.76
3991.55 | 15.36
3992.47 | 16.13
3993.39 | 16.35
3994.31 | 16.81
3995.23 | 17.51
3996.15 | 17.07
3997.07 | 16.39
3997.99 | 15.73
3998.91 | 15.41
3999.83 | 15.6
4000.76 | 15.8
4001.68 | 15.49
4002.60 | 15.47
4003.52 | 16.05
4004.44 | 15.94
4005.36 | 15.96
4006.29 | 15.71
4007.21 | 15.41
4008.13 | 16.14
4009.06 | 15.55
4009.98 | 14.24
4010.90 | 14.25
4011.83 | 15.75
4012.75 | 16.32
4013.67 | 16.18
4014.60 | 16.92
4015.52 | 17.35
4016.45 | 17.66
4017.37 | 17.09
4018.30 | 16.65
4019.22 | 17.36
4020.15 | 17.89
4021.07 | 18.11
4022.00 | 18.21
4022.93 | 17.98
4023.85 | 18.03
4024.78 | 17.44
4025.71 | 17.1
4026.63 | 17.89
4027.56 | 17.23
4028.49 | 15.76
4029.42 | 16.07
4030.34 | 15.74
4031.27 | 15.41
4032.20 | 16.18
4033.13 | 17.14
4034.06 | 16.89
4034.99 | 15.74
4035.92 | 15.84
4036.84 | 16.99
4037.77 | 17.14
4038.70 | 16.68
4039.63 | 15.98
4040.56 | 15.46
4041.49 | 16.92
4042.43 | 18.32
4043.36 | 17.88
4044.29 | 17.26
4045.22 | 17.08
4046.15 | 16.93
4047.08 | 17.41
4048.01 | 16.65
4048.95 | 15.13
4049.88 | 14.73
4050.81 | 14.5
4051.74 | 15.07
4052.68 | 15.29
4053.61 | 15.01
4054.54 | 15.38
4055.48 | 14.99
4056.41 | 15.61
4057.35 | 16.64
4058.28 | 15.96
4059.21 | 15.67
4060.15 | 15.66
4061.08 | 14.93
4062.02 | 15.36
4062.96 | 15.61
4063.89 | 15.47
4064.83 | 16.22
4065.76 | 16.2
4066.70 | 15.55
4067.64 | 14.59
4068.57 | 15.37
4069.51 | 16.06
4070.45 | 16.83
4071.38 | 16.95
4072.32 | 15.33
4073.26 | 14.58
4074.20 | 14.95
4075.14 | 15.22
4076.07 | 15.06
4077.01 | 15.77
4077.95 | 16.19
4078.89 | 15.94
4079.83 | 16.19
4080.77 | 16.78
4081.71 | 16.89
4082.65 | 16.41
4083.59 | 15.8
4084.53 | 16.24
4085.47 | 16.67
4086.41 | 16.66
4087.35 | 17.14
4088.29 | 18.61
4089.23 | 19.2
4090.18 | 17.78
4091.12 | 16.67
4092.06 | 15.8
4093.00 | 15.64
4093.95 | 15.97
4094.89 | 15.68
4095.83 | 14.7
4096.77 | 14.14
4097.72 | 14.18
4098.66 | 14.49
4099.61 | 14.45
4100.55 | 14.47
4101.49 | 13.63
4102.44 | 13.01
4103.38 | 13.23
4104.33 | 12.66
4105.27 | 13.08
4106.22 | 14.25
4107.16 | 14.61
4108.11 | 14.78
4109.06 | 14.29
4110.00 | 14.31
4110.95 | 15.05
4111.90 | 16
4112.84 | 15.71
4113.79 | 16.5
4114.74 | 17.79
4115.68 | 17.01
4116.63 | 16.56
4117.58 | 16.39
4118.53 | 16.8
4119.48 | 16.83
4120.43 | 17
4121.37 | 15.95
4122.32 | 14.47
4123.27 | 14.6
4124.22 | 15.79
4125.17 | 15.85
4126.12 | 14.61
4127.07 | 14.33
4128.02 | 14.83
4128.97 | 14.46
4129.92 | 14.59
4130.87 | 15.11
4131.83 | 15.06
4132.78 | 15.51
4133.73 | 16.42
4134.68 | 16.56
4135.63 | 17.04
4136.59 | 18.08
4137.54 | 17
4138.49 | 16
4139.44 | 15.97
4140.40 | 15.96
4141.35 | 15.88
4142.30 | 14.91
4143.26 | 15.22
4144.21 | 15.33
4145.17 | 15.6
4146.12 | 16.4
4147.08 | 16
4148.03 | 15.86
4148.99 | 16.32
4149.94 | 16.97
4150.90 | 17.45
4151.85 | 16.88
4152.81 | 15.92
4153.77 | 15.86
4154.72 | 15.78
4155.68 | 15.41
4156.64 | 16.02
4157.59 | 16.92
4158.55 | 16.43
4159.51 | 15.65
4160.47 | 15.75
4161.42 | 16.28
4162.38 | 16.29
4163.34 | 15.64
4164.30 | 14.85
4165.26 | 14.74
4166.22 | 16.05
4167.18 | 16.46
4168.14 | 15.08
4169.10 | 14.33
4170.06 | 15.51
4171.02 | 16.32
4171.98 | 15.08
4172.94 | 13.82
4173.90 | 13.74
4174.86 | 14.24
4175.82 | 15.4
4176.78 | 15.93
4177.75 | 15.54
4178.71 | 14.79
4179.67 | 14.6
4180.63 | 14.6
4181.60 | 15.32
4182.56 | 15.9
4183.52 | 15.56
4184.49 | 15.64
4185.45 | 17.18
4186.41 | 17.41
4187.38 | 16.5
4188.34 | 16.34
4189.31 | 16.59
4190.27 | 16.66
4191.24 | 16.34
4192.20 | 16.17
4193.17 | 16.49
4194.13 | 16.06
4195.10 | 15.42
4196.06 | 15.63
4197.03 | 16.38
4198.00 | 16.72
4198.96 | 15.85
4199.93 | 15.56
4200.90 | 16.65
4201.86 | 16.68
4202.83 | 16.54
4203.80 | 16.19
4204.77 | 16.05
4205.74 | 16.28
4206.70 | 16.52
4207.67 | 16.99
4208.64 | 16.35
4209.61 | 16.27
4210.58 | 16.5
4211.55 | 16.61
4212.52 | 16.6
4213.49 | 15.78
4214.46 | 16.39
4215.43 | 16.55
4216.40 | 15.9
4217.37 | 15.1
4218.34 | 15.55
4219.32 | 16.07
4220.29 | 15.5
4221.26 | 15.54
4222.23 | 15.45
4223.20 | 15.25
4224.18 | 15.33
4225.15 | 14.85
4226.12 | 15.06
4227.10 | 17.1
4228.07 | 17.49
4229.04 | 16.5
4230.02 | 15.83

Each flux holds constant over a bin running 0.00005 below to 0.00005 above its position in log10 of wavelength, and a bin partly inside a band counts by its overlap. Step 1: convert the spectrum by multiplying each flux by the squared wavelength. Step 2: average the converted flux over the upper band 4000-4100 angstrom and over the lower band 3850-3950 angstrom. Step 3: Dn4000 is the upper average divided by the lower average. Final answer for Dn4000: 1.79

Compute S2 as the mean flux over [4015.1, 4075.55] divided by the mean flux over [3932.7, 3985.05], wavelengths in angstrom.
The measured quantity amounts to 1.66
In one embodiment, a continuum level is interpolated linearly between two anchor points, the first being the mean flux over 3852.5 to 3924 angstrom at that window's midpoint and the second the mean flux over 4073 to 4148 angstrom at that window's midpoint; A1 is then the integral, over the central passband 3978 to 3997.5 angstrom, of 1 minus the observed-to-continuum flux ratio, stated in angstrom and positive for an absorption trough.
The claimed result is -2.5 angstrom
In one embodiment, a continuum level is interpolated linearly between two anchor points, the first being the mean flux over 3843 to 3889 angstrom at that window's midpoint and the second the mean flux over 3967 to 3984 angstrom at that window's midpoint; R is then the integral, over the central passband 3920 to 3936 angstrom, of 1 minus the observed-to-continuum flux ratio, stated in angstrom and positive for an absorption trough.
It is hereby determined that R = 1.54 angstrom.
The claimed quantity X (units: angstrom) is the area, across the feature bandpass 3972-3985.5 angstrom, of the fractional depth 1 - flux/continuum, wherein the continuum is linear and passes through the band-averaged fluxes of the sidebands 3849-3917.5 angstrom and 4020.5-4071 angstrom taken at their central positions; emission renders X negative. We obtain 2.55 angstrom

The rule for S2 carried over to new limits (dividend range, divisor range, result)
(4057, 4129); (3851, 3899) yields 1.67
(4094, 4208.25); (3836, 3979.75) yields 1.64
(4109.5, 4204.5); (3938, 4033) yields 1.20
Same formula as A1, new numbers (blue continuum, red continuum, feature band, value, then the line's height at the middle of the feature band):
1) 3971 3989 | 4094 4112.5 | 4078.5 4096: -3.3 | 13.9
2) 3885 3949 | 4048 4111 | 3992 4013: -4.8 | 12.9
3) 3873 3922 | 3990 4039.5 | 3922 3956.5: 8.3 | 12.7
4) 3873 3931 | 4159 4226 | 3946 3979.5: 4.1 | 11.6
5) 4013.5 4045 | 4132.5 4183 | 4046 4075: 1.8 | 16.7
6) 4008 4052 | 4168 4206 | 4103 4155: 1.3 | 16.1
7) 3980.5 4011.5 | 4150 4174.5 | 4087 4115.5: 0.4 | 15.5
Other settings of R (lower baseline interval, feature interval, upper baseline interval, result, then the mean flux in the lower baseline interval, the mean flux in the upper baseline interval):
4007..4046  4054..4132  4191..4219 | 4.5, 16.7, 16.2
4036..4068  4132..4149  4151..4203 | -0.2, 16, 15.8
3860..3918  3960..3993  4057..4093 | 6.4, 10.2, 16.1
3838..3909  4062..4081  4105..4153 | -1.9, 9.28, 15.8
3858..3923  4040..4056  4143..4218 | -3.3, 10.3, 15.9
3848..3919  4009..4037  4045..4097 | -4.4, 9.98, 15.9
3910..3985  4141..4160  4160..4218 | -1.4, 10.1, 15.9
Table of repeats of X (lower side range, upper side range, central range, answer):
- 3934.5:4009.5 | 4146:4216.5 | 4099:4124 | -1.0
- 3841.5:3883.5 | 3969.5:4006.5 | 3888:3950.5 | 3.4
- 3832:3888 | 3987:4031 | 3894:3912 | -1.2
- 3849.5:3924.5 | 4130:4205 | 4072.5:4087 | -1.9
